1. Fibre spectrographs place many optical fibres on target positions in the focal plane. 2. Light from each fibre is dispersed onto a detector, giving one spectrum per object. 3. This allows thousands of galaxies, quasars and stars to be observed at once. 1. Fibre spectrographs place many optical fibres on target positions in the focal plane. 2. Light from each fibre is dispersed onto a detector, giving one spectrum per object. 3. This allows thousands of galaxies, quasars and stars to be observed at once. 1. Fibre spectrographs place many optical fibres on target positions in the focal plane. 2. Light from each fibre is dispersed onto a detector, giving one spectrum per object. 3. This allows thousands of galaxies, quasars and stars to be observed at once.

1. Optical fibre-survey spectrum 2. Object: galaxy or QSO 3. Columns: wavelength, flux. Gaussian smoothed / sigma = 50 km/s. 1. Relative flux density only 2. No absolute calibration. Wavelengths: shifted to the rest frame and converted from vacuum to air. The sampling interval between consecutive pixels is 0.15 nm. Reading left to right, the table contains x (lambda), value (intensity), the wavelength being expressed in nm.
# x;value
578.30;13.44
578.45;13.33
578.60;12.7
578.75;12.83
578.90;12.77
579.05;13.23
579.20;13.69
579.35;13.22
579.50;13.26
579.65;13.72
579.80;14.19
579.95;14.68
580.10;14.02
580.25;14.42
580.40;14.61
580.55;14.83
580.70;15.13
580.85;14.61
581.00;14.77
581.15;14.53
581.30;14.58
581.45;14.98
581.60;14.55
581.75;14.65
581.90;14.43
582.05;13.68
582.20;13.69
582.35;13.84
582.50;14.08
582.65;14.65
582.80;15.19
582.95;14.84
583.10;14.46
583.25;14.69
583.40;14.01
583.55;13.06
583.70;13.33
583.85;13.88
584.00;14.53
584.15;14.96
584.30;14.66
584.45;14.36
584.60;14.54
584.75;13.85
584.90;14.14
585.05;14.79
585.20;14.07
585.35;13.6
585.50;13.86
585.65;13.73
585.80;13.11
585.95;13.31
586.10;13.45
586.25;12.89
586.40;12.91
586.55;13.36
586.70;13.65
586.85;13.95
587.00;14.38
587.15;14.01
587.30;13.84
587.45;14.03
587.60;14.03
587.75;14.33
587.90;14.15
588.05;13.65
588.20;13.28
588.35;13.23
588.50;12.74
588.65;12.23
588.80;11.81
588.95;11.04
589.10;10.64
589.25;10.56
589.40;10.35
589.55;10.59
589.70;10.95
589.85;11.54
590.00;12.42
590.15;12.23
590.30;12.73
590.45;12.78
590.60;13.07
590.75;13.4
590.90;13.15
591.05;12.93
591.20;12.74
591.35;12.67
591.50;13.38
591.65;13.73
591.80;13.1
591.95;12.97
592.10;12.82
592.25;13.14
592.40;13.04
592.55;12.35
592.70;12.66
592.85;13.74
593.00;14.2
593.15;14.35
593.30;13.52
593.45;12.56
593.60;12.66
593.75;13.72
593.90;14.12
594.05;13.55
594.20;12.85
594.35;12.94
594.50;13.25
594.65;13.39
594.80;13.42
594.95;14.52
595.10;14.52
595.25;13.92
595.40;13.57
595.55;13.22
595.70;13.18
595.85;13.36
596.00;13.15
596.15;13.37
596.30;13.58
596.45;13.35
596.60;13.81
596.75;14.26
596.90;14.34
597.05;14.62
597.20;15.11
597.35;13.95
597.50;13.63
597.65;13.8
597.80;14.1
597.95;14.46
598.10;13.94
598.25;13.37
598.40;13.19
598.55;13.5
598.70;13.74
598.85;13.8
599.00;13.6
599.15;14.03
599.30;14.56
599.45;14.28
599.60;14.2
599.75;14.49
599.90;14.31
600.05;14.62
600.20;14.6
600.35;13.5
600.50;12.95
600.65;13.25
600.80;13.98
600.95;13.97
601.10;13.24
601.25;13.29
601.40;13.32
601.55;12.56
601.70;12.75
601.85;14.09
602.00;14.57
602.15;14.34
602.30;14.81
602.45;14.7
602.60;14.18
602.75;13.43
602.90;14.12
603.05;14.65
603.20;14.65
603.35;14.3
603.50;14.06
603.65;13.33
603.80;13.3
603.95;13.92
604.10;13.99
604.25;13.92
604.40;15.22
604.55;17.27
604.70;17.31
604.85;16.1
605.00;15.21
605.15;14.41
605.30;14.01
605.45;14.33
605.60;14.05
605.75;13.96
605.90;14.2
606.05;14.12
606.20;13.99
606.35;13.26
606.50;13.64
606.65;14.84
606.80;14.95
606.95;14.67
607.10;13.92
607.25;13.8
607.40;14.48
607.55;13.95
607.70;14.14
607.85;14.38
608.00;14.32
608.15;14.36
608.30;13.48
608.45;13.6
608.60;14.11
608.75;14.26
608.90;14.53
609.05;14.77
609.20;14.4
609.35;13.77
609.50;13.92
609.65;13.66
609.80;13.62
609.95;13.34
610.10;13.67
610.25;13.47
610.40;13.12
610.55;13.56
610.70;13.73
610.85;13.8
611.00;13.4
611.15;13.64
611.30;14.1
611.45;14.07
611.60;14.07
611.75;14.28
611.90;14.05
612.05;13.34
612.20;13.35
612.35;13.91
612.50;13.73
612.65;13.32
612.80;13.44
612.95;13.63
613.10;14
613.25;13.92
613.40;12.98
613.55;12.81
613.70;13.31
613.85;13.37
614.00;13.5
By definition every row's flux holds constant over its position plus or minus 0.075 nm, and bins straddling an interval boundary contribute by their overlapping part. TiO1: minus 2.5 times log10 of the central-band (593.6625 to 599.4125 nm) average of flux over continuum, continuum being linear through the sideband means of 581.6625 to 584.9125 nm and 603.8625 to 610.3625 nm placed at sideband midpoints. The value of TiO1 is 0.04 mag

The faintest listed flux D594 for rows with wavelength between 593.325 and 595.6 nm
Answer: 12.56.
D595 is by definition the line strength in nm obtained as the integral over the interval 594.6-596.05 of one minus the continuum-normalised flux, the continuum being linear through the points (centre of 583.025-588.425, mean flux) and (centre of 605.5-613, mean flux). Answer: 0.03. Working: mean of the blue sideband 13.9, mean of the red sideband 13.9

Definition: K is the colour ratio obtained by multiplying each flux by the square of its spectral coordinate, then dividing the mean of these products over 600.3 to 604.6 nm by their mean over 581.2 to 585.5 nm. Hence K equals 1.04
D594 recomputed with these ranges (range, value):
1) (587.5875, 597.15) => 10.35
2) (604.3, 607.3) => 13.26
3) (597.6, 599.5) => 13.19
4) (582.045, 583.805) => 13.06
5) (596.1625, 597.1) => 13.35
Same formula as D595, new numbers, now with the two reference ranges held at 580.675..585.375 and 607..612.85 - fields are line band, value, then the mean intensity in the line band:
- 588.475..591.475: 0.46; 12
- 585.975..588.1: 0.08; 13.8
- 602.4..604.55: -0.04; 14.2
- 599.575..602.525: 0.03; 13.9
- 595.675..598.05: 0.04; 13.9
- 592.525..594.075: 0.08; 13.4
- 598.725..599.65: 0.00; 14.1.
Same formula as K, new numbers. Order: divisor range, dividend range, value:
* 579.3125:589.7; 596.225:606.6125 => 1.09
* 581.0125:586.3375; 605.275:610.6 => 1.08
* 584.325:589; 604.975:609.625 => 1.12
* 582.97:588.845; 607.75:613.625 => 1.09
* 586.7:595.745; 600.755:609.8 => 1.14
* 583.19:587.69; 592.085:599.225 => 1.01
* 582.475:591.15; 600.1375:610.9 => 1.13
